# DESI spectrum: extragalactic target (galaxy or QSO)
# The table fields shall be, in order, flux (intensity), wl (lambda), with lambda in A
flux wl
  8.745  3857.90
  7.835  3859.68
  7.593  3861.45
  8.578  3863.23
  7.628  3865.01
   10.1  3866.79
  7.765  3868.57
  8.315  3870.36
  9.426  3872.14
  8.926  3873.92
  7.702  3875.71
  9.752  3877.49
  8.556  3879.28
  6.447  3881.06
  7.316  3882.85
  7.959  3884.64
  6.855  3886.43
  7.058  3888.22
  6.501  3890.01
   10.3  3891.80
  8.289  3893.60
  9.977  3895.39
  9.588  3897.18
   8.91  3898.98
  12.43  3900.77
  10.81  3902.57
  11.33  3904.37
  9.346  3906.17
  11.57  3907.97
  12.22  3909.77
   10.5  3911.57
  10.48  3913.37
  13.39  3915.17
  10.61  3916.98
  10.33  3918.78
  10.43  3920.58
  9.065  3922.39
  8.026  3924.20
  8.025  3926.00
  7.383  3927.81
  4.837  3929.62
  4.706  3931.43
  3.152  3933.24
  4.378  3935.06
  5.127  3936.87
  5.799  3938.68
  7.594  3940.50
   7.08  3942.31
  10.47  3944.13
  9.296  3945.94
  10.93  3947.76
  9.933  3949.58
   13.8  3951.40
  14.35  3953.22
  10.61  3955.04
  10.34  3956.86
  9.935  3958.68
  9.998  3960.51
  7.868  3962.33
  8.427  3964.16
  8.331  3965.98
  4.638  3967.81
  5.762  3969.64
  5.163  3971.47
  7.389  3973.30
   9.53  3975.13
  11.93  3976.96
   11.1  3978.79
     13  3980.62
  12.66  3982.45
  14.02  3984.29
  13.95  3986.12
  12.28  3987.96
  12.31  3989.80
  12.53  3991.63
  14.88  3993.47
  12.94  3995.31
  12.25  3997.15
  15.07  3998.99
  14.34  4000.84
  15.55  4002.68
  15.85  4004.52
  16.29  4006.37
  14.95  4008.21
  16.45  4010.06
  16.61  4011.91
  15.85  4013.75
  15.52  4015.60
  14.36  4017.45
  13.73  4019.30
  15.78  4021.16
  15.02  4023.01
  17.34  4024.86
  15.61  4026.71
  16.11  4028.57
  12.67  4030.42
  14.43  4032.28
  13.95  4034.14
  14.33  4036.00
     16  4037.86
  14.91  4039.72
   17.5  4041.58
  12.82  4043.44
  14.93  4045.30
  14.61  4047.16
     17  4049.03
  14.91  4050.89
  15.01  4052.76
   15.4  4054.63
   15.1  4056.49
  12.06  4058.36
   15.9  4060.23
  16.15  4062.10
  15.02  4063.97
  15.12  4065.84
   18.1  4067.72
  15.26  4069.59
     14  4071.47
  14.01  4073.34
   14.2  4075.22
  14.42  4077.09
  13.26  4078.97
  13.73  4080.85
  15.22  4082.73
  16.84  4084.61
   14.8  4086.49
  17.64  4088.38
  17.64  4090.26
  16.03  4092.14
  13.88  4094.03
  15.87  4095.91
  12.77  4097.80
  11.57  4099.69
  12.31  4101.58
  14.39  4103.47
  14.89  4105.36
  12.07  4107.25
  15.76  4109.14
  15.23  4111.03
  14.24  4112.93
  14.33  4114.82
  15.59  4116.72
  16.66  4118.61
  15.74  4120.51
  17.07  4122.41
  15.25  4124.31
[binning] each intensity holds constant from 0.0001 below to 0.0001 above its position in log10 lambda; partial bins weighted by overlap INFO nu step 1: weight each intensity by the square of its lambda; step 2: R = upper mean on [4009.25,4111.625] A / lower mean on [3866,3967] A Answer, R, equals 1.79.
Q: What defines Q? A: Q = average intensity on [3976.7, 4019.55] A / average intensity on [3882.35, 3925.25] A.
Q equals 1.5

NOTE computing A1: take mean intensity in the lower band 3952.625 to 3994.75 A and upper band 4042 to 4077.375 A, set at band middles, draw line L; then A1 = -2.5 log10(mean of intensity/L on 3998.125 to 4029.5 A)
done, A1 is -0.23 mag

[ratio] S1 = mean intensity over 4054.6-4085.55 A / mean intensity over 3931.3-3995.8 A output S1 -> 1.5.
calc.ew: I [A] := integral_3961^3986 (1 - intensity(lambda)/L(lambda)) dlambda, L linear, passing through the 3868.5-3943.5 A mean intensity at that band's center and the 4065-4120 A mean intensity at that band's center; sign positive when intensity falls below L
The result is 3.4 A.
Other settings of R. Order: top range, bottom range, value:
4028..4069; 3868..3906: 1.86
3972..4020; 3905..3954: 1.57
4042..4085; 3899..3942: 1.84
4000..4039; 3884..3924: 1.64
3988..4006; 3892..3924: 1.39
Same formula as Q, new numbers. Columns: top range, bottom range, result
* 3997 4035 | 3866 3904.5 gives 1.73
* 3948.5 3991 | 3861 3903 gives 1.20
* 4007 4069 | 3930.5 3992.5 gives 1.63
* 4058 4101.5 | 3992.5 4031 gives 0.99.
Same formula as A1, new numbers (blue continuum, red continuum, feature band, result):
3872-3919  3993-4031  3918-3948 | 0.464 mag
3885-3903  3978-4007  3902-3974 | 0.230 mag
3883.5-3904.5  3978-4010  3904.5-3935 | 0.141 mag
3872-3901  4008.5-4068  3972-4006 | 0.020 mag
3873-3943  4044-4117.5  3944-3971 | 0.081 mag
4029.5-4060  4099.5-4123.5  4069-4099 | -0.016 mag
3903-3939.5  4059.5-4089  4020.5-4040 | -0.140 mag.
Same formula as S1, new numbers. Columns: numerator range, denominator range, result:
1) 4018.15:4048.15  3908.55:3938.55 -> 1.81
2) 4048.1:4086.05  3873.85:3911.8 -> 1.64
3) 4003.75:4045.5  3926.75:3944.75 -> 2.54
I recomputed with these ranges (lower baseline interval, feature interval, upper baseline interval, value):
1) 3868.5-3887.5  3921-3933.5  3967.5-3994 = 3.5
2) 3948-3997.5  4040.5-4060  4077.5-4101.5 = -2.2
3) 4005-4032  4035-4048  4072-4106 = 0.1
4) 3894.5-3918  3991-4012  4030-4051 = -1.6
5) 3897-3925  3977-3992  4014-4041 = 0.8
